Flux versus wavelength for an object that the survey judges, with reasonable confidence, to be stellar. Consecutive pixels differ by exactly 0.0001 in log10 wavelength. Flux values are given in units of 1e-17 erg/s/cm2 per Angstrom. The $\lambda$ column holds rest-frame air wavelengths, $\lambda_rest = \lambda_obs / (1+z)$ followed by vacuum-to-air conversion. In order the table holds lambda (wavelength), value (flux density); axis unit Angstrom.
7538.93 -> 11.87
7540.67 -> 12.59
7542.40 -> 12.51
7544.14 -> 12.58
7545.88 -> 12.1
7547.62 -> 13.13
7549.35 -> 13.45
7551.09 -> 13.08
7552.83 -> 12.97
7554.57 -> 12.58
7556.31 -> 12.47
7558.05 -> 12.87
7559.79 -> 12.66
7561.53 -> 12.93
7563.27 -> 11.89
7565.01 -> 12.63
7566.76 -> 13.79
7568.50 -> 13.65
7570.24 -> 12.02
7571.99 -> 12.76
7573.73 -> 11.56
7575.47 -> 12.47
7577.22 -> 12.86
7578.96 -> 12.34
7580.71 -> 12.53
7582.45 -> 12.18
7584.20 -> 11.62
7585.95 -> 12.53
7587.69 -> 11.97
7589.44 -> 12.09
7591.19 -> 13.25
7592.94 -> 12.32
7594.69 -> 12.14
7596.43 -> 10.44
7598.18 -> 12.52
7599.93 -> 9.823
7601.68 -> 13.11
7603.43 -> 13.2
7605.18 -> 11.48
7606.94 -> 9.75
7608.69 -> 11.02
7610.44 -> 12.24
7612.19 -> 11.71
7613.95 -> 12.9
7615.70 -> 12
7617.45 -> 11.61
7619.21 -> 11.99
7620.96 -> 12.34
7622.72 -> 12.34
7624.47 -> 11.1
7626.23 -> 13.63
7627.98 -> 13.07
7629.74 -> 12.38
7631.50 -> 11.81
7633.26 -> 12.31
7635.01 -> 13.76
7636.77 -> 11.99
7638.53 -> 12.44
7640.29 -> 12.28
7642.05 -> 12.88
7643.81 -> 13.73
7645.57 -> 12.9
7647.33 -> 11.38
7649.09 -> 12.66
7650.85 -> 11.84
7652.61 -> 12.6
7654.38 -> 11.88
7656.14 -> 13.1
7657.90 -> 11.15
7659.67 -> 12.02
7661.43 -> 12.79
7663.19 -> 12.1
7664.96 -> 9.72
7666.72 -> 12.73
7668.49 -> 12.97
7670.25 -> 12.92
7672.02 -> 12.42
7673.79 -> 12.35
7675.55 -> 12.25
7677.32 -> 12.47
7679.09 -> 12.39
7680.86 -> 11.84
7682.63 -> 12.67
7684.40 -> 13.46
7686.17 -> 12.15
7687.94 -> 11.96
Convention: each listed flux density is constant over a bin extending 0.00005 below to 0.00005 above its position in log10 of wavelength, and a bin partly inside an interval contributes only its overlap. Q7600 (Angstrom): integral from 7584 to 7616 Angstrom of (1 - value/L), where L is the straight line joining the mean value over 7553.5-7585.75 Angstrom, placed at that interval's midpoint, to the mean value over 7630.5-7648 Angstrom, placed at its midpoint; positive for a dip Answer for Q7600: 1.65 Angstrom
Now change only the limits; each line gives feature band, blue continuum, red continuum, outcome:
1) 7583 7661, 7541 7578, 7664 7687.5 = 2.06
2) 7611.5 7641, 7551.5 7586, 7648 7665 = -0.20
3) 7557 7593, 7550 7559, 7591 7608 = -0.61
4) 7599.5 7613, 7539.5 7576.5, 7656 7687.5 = 0.99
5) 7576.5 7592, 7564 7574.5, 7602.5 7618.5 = 0.02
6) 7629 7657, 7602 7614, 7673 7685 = -0.93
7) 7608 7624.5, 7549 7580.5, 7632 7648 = 0.88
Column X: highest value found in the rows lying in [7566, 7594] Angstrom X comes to 13.79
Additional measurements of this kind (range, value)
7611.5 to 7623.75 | 12.9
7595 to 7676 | 13.76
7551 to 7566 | 13.08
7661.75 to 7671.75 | 12.97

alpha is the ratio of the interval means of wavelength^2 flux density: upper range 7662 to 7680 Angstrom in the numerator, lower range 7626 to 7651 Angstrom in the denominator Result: 0.98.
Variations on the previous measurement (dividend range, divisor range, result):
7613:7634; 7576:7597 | 1.02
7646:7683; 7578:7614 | 1.04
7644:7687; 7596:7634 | 1.04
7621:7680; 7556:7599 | 1.02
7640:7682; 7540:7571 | 0.99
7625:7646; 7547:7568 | 1.01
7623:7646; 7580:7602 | 1.06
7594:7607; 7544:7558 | 0.92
